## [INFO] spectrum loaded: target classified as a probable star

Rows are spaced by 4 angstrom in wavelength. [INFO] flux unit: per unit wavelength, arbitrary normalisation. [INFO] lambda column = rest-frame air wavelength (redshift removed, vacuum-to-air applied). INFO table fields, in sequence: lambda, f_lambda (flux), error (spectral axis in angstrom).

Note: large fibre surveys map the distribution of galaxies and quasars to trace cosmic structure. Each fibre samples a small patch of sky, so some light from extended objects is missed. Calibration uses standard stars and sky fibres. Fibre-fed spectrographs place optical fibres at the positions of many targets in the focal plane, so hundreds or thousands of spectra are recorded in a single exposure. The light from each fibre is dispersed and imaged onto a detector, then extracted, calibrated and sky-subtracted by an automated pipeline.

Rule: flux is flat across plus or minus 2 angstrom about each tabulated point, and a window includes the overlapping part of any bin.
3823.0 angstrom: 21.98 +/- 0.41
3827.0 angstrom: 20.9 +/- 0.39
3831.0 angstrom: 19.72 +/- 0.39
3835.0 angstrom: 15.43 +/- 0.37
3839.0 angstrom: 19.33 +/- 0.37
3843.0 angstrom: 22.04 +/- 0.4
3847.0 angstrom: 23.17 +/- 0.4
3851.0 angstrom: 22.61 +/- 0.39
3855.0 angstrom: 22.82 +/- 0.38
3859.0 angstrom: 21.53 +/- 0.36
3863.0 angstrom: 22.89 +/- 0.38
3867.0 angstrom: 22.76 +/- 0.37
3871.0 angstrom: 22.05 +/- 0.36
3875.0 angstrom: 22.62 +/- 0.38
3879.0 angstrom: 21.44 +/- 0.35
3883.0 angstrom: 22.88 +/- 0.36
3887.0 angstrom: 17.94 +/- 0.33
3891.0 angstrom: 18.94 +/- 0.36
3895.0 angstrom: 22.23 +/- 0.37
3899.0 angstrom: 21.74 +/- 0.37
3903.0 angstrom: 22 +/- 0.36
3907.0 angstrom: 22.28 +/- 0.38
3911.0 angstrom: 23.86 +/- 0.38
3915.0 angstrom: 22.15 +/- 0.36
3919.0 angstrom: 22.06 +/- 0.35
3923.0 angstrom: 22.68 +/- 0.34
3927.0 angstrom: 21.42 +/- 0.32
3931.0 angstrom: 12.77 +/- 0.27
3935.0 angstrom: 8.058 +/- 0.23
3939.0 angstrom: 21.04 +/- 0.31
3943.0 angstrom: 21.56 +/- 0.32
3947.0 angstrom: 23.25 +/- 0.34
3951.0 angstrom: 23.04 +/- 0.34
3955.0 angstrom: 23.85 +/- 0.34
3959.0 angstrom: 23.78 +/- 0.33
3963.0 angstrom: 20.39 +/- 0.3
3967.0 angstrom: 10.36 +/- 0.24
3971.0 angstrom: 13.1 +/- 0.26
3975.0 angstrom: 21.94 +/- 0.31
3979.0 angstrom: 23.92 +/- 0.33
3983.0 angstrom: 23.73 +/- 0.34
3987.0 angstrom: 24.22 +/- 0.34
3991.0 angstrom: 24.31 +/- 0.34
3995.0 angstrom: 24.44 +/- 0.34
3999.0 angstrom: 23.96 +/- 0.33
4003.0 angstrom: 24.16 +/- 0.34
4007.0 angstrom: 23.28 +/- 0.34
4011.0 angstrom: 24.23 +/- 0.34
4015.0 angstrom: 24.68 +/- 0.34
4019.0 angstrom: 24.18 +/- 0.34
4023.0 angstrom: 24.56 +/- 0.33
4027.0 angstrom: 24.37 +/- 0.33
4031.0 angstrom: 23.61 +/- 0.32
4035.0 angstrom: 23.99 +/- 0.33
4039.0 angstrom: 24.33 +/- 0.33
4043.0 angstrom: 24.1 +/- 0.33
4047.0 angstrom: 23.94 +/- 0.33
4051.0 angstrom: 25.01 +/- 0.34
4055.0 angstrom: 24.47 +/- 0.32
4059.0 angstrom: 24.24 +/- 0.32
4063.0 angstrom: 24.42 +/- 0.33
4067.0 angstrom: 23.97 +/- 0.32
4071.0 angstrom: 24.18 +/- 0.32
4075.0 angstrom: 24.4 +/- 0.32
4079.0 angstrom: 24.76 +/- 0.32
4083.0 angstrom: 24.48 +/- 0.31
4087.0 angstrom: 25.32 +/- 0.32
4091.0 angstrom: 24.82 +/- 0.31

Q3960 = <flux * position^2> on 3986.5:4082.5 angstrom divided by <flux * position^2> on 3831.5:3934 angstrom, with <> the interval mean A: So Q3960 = 1.2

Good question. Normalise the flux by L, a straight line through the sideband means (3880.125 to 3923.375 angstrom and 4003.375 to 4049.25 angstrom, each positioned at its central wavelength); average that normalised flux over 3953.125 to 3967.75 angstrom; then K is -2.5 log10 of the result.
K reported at 0.124 mag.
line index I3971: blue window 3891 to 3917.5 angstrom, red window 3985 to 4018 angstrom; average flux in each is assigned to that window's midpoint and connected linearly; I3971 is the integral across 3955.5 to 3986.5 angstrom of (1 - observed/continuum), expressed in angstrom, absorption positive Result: 4.6 angstrom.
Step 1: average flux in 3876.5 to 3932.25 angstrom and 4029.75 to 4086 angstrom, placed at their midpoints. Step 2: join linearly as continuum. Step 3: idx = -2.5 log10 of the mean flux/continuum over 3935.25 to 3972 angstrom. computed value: 0.129 mag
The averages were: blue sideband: 21.2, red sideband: 24.3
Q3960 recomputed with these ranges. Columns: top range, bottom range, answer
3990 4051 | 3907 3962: 1.21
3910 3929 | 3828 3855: 1.13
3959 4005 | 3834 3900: 1.06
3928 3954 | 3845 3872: 0.86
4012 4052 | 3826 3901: 1.24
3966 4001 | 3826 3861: 1.10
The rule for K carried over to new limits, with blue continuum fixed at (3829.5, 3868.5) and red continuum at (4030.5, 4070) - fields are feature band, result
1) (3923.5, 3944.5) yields 0.29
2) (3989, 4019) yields -0.03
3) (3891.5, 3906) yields 0.01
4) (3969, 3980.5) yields 0.19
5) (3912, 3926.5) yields 0.00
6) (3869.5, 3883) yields -0.03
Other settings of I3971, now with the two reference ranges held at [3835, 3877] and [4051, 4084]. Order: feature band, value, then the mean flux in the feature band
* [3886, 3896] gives 1.19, 19.6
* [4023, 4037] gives -0.07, 24.1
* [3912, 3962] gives 5.04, 20.5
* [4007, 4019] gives -0.24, 24.2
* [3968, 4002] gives 1.85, 22.1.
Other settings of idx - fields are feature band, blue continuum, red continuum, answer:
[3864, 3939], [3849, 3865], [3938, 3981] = 0.05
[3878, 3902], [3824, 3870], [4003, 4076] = 0.05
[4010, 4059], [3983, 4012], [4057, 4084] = 0.00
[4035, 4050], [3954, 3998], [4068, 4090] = -0.03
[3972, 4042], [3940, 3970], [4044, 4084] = -0.07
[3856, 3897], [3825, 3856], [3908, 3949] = -0.06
